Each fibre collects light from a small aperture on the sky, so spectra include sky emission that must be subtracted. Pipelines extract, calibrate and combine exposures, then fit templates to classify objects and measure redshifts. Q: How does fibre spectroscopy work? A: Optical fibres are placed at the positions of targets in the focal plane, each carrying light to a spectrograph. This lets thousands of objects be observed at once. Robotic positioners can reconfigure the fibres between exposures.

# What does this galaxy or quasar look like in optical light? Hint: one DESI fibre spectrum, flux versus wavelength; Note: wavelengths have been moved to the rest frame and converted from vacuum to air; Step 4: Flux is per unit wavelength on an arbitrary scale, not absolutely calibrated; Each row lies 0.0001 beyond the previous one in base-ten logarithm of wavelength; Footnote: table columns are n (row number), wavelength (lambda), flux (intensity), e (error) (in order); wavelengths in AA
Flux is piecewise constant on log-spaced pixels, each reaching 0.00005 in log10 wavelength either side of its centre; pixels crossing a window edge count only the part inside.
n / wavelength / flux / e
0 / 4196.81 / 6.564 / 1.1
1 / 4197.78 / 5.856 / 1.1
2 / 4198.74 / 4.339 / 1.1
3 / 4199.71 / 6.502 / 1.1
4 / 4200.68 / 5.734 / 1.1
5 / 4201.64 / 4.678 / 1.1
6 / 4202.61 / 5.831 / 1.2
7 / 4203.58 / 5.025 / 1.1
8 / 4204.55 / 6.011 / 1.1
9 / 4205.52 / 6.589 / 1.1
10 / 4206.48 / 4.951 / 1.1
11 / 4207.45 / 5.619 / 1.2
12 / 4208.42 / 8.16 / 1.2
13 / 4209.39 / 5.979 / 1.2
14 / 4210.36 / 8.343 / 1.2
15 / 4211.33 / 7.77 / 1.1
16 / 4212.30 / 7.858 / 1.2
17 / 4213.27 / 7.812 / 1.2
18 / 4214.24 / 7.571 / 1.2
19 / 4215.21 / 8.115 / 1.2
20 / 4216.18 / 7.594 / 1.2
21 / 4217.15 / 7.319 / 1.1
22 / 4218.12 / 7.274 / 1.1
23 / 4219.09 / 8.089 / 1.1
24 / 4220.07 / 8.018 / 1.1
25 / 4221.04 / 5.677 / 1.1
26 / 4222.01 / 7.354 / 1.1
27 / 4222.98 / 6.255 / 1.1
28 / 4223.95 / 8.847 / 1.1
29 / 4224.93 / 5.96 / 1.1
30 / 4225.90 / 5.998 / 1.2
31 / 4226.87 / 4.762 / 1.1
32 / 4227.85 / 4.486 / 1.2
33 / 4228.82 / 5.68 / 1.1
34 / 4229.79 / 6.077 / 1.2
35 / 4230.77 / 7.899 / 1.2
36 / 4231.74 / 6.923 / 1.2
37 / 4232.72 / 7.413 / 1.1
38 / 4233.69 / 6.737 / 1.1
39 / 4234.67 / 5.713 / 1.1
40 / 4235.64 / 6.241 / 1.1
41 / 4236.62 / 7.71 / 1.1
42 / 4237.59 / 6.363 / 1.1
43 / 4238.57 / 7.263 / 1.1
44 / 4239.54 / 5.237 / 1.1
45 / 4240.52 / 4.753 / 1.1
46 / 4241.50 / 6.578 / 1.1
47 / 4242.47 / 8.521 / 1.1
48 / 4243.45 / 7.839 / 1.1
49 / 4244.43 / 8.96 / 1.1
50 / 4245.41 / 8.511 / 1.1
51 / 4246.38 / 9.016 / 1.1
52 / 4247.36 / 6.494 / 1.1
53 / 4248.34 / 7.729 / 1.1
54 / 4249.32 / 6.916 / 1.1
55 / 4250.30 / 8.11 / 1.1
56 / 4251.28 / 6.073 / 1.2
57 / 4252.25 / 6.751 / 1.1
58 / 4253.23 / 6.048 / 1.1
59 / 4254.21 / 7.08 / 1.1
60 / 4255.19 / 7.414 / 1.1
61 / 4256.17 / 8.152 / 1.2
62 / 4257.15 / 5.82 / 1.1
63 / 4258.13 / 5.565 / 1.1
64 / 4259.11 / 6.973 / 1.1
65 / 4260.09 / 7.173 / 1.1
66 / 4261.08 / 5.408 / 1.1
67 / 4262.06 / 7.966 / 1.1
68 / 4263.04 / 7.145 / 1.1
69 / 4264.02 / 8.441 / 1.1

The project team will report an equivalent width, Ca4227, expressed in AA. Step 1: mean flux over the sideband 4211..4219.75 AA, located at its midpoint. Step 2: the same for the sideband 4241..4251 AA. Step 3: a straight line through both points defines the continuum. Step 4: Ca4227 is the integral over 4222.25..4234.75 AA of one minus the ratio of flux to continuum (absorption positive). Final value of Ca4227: 2.2 AA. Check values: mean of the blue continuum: 7.71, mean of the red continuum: 7.82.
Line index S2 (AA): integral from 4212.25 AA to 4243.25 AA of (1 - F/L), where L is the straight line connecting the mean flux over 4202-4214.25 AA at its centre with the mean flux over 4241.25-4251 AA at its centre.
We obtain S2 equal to 1.9 AA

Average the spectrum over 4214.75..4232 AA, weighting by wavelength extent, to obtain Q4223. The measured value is 6.79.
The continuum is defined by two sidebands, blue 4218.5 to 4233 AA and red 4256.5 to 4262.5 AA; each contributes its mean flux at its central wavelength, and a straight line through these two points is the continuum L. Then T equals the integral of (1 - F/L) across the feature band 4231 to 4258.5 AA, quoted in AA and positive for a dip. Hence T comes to -1.9 AA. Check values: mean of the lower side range 6.62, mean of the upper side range 6.51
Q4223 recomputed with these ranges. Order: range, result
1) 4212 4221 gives 7.63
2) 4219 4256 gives 6.88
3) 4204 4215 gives 6.99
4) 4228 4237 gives 6.62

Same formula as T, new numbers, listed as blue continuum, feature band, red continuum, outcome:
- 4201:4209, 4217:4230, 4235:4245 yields -0.27 AA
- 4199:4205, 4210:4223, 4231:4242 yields -3.47 AA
